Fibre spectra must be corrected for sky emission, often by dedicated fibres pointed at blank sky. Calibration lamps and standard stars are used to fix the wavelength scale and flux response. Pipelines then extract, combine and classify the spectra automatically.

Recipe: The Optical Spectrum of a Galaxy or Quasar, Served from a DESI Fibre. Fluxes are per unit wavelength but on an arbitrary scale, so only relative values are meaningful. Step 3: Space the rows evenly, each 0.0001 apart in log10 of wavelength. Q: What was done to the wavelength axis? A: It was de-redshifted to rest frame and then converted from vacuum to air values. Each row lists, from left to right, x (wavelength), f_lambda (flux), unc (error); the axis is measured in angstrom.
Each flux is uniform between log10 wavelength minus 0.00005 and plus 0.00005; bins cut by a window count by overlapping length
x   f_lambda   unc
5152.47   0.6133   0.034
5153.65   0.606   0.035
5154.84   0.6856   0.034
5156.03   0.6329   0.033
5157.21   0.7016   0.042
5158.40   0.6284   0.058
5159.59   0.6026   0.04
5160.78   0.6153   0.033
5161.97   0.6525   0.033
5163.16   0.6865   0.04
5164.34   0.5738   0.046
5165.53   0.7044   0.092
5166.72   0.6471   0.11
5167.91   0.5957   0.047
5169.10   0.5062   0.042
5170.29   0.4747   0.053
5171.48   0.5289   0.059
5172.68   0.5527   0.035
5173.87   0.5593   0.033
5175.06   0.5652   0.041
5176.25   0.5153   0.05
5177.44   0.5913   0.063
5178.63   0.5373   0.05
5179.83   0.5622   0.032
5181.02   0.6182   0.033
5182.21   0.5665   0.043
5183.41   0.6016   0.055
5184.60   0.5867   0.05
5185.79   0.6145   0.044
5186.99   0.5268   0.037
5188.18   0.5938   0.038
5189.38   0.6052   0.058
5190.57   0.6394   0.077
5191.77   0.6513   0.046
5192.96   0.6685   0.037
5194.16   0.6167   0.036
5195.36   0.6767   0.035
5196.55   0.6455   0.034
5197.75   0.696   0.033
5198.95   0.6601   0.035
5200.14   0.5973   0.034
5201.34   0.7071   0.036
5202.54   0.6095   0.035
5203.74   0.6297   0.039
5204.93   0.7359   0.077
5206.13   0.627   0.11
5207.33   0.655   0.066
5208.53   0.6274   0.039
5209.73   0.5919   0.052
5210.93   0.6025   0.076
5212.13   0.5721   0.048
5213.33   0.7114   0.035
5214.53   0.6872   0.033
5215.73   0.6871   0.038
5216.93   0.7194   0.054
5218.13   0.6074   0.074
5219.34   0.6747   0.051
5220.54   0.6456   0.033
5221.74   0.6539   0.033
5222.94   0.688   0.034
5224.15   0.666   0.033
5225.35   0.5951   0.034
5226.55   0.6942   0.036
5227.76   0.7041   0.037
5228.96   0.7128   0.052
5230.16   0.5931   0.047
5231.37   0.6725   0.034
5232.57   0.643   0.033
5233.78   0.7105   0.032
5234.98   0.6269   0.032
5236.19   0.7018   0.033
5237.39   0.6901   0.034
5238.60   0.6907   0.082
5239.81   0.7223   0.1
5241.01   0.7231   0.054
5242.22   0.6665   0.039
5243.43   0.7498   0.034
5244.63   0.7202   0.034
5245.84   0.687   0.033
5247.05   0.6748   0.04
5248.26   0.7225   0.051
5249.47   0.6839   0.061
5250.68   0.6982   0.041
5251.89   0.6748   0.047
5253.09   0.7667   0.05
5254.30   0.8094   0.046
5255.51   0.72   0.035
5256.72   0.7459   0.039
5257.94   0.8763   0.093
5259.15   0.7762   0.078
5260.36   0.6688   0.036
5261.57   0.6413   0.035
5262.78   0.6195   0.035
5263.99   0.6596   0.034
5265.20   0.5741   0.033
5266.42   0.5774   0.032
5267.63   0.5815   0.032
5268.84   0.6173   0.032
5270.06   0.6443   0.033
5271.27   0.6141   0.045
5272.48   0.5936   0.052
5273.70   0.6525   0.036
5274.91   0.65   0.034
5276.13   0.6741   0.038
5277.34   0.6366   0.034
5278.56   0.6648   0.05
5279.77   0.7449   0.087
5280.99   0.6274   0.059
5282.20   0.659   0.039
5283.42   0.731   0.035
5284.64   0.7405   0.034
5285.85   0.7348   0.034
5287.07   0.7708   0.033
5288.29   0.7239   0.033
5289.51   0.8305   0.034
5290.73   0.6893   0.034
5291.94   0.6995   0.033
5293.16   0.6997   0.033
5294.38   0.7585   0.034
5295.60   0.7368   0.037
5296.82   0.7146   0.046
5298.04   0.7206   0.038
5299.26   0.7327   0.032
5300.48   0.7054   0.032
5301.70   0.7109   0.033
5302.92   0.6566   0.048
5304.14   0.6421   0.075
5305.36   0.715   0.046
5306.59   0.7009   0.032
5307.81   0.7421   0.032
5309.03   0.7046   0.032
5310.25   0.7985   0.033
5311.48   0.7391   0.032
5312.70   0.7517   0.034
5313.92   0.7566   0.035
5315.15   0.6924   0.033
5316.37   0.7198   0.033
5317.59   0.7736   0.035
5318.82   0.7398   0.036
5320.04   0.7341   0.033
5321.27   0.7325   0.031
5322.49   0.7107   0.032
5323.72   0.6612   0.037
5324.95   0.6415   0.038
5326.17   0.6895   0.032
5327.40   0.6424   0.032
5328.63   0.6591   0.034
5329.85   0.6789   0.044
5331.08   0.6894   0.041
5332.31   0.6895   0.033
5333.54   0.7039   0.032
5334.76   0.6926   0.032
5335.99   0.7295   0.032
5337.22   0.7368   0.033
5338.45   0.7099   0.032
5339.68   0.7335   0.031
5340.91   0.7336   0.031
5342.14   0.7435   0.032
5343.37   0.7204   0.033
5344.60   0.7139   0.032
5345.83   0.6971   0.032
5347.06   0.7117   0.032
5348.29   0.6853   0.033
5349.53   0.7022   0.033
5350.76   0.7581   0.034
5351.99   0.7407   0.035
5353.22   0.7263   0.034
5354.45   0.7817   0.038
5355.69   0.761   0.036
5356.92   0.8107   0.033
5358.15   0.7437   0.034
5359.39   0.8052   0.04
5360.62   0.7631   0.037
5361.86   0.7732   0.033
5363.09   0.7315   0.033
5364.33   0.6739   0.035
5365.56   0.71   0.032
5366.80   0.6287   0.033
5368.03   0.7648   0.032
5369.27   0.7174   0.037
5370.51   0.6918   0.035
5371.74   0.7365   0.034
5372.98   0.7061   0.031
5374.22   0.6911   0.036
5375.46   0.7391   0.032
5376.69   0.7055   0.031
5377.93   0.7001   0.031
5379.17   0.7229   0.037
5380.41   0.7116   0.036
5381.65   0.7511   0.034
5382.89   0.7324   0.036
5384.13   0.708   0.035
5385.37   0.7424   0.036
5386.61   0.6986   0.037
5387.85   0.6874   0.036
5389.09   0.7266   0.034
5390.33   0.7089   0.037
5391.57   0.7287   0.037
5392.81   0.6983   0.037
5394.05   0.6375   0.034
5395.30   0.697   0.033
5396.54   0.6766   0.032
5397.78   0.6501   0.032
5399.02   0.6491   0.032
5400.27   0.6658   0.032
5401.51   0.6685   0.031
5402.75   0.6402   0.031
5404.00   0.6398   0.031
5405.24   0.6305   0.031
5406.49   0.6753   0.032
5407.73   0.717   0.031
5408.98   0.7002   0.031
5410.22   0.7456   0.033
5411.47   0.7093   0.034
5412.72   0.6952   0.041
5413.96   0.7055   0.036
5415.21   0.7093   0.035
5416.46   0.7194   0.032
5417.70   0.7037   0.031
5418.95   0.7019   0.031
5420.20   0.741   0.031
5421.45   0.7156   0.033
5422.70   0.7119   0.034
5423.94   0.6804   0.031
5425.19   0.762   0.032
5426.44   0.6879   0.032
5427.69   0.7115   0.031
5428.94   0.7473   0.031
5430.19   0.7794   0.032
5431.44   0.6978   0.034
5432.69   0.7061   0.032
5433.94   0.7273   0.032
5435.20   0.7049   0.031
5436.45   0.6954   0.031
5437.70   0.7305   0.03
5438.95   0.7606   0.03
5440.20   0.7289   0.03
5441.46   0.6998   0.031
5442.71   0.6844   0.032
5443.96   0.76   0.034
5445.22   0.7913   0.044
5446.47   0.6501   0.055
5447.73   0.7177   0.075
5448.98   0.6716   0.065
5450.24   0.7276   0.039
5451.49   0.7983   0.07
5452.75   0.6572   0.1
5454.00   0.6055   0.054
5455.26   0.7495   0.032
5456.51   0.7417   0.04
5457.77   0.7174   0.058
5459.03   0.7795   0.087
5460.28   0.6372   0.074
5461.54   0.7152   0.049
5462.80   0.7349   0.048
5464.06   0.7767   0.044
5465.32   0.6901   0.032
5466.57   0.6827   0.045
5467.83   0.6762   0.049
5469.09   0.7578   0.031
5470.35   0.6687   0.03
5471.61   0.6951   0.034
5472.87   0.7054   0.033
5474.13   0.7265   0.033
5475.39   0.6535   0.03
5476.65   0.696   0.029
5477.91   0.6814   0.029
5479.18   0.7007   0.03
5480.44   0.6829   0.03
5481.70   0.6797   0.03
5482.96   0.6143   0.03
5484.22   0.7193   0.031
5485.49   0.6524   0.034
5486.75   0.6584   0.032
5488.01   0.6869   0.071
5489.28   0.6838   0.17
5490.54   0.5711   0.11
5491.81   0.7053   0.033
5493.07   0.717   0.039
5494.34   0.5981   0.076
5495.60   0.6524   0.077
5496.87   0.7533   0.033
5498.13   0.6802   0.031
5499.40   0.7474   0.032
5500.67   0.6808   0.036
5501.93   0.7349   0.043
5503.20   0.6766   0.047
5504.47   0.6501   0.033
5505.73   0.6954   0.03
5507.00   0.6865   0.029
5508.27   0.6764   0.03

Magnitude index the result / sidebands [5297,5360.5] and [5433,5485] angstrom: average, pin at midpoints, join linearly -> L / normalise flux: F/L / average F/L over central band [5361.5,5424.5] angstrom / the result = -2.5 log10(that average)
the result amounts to 0.02 mag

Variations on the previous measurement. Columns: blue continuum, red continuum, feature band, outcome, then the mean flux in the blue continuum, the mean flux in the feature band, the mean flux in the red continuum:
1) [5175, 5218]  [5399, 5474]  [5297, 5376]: -0.07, 0.626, 0.719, 0.708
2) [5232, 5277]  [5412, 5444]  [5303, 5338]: -0.02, 0.682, 0.709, 0.717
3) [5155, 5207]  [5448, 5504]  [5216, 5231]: -0.07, 0.613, 0.663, 0.694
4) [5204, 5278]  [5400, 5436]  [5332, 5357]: -0.05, 0.672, 0.727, 0.704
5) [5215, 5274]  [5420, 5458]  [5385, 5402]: 0.03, 0.678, 0.688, 0.718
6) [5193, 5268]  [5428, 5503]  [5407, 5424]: -0.02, 0.674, 0.712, 0.702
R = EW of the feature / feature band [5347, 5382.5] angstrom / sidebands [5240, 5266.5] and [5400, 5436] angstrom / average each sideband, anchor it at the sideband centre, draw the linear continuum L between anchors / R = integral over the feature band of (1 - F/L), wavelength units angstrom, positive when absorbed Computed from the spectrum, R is -1.3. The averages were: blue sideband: 0.704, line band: 0.729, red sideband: 0.704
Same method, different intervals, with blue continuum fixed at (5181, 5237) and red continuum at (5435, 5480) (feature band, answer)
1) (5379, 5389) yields -0.4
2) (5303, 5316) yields -1.0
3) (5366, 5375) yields -0.2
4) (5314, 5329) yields -0.6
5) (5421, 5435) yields -0.4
